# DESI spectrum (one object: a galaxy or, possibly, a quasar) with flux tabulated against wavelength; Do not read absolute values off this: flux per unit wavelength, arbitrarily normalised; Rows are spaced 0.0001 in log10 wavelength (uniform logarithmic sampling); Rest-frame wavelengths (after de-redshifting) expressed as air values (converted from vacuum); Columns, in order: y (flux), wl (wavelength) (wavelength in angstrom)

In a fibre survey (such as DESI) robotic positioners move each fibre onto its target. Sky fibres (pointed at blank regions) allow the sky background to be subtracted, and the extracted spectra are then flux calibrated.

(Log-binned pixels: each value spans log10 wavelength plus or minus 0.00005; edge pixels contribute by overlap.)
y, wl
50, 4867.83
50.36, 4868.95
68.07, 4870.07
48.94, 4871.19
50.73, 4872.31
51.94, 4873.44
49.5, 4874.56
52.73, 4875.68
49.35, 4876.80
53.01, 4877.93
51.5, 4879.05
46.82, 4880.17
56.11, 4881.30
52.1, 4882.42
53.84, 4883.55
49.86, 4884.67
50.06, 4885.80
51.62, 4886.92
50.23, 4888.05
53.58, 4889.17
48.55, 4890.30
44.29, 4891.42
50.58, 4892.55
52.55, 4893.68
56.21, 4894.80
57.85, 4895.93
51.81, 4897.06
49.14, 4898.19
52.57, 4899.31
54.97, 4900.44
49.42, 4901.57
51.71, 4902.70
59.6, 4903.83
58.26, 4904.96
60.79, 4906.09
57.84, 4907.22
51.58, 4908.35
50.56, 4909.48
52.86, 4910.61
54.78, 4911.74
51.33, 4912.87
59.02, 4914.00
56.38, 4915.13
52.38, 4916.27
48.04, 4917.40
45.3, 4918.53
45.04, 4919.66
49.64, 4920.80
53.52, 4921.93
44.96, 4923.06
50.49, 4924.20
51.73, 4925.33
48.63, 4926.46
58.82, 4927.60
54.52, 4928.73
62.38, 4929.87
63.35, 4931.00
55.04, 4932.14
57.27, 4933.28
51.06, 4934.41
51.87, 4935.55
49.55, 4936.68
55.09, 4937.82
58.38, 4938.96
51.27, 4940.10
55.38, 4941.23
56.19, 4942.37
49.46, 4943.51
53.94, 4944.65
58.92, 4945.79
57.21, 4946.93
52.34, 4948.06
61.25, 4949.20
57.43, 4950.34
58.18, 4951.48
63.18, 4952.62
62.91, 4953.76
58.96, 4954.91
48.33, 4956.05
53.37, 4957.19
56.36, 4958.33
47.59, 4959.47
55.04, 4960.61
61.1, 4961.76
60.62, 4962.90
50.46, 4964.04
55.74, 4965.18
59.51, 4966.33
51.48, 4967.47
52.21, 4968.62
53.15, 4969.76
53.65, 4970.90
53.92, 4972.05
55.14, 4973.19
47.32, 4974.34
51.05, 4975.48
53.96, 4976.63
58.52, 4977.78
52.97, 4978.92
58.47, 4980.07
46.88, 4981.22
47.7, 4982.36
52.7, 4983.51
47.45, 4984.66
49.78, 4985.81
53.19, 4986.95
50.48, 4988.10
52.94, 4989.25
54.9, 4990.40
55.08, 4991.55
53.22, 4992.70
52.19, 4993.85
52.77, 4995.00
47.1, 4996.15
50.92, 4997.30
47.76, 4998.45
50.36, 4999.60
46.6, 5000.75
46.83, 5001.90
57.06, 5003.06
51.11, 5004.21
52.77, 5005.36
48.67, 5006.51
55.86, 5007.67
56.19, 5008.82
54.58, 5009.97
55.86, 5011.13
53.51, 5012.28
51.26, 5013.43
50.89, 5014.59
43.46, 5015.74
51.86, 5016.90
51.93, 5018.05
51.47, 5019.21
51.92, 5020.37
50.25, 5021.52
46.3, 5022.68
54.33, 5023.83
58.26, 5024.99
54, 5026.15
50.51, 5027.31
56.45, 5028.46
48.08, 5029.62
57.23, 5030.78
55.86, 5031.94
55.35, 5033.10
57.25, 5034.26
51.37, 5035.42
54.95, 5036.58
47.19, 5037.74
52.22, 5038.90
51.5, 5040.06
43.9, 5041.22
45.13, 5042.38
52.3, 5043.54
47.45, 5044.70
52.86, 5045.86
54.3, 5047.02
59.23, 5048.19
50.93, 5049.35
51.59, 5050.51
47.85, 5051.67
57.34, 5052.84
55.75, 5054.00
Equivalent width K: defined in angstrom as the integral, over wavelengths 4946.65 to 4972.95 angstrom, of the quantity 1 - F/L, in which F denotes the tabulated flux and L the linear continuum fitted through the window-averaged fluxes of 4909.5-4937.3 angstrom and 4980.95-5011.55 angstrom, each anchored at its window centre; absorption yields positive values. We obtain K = -1.83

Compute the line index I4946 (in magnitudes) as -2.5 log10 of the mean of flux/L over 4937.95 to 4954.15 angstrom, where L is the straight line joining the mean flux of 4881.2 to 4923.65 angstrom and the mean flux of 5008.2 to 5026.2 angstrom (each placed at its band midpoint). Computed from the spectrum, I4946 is -0.09 mag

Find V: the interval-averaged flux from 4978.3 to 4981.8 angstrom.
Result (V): 52.9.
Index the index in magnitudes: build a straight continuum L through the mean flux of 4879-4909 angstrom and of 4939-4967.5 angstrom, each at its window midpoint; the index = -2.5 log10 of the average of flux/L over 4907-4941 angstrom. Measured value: 0.03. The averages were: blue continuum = 52.7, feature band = 53.1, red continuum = 56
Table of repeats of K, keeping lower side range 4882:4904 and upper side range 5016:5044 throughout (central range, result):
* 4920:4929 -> 0.1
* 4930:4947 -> -1.0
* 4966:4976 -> -0.2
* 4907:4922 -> 0.0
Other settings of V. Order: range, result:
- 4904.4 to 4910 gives 55.8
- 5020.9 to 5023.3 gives 48.7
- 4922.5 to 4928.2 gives 51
